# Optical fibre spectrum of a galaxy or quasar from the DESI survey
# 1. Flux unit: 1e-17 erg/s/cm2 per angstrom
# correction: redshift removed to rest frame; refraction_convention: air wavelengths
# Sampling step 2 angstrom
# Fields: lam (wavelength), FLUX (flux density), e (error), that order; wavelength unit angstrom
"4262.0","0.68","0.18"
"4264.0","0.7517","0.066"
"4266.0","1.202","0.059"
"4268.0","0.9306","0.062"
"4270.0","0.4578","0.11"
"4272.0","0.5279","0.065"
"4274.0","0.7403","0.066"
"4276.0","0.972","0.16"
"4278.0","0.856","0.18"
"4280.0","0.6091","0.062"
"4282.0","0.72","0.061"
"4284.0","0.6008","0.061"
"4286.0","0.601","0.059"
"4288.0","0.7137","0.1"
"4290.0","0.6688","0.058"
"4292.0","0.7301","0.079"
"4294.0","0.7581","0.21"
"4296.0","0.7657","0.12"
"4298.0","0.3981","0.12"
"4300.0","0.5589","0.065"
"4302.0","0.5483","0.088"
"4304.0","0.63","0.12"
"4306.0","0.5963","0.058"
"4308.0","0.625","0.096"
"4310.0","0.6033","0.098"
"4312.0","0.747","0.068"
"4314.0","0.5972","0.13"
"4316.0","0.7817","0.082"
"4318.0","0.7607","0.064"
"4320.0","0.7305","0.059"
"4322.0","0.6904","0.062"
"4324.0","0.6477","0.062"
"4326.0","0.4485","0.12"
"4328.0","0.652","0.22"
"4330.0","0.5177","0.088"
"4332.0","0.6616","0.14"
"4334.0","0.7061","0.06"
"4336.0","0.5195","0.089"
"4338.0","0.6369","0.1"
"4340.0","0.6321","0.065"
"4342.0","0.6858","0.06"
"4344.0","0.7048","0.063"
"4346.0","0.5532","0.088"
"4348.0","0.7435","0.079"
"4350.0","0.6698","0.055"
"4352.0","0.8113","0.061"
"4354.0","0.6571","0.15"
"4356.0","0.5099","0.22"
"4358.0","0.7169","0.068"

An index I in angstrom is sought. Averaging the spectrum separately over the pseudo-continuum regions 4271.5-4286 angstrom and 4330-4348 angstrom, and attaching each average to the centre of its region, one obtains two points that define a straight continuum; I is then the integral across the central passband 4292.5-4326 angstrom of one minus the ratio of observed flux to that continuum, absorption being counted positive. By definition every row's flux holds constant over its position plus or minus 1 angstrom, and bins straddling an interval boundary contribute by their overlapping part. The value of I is 1.4 angstrom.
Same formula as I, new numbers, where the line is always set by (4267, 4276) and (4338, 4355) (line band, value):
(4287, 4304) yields 1.2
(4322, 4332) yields 1.4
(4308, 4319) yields -0.1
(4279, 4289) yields 0.7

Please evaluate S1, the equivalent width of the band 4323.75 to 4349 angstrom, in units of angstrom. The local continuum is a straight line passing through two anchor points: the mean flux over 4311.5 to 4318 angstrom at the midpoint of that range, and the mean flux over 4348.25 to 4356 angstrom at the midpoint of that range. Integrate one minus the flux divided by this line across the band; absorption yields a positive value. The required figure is 2.8 angstrom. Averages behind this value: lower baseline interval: 0.714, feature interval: 0.623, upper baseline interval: 0.69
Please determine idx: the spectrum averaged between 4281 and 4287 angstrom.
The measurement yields 0.641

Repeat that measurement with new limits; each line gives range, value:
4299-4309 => 0.592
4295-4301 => 0.574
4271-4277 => 0.747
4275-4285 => 0.752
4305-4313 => 0.643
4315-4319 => 0.771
